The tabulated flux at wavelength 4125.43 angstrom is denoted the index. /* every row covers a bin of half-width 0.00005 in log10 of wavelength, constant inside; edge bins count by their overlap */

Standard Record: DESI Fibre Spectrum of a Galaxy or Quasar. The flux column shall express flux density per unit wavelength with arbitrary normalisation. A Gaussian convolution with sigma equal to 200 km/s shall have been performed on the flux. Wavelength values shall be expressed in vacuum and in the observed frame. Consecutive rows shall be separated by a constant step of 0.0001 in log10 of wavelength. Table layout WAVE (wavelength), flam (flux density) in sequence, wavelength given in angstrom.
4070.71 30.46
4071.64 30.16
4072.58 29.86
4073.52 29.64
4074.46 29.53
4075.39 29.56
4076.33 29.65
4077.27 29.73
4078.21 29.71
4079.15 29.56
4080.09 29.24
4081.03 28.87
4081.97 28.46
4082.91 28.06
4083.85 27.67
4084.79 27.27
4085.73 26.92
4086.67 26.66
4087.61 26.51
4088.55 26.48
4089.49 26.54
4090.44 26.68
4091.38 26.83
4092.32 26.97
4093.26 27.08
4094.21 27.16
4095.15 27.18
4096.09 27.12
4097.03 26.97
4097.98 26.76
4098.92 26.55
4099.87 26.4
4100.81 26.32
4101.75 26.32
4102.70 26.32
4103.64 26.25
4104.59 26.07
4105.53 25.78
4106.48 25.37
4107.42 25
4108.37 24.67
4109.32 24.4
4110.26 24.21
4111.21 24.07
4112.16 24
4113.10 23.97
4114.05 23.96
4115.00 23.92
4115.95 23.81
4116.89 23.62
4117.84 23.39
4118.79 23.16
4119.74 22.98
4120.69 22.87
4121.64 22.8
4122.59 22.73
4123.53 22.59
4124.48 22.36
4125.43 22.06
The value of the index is 22.06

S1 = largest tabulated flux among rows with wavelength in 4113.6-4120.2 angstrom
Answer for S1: 23.96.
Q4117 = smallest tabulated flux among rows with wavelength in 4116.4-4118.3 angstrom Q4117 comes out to 23.39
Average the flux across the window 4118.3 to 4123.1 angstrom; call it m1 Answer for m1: 22.9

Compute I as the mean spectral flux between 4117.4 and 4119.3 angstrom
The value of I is 23.2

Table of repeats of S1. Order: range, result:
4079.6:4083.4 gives 29.24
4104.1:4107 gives 26.07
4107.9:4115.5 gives 24.67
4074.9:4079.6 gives 29.73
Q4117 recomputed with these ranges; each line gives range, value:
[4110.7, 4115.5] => 23.92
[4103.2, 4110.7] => 24.21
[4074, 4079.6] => 29.53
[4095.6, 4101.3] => 26.32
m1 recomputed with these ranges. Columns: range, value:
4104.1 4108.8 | 25.4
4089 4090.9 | 26.5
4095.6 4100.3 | 26.8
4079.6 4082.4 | 28.9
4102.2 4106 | 26.1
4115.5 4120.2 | 23.4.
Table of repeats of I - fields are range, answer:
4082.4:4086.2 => 27.5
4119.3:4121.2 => 22.9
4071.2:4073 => 30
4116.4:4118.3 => 23.6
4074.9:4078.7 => 29.7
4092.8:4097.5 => 27.1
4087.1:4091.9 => 26.6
